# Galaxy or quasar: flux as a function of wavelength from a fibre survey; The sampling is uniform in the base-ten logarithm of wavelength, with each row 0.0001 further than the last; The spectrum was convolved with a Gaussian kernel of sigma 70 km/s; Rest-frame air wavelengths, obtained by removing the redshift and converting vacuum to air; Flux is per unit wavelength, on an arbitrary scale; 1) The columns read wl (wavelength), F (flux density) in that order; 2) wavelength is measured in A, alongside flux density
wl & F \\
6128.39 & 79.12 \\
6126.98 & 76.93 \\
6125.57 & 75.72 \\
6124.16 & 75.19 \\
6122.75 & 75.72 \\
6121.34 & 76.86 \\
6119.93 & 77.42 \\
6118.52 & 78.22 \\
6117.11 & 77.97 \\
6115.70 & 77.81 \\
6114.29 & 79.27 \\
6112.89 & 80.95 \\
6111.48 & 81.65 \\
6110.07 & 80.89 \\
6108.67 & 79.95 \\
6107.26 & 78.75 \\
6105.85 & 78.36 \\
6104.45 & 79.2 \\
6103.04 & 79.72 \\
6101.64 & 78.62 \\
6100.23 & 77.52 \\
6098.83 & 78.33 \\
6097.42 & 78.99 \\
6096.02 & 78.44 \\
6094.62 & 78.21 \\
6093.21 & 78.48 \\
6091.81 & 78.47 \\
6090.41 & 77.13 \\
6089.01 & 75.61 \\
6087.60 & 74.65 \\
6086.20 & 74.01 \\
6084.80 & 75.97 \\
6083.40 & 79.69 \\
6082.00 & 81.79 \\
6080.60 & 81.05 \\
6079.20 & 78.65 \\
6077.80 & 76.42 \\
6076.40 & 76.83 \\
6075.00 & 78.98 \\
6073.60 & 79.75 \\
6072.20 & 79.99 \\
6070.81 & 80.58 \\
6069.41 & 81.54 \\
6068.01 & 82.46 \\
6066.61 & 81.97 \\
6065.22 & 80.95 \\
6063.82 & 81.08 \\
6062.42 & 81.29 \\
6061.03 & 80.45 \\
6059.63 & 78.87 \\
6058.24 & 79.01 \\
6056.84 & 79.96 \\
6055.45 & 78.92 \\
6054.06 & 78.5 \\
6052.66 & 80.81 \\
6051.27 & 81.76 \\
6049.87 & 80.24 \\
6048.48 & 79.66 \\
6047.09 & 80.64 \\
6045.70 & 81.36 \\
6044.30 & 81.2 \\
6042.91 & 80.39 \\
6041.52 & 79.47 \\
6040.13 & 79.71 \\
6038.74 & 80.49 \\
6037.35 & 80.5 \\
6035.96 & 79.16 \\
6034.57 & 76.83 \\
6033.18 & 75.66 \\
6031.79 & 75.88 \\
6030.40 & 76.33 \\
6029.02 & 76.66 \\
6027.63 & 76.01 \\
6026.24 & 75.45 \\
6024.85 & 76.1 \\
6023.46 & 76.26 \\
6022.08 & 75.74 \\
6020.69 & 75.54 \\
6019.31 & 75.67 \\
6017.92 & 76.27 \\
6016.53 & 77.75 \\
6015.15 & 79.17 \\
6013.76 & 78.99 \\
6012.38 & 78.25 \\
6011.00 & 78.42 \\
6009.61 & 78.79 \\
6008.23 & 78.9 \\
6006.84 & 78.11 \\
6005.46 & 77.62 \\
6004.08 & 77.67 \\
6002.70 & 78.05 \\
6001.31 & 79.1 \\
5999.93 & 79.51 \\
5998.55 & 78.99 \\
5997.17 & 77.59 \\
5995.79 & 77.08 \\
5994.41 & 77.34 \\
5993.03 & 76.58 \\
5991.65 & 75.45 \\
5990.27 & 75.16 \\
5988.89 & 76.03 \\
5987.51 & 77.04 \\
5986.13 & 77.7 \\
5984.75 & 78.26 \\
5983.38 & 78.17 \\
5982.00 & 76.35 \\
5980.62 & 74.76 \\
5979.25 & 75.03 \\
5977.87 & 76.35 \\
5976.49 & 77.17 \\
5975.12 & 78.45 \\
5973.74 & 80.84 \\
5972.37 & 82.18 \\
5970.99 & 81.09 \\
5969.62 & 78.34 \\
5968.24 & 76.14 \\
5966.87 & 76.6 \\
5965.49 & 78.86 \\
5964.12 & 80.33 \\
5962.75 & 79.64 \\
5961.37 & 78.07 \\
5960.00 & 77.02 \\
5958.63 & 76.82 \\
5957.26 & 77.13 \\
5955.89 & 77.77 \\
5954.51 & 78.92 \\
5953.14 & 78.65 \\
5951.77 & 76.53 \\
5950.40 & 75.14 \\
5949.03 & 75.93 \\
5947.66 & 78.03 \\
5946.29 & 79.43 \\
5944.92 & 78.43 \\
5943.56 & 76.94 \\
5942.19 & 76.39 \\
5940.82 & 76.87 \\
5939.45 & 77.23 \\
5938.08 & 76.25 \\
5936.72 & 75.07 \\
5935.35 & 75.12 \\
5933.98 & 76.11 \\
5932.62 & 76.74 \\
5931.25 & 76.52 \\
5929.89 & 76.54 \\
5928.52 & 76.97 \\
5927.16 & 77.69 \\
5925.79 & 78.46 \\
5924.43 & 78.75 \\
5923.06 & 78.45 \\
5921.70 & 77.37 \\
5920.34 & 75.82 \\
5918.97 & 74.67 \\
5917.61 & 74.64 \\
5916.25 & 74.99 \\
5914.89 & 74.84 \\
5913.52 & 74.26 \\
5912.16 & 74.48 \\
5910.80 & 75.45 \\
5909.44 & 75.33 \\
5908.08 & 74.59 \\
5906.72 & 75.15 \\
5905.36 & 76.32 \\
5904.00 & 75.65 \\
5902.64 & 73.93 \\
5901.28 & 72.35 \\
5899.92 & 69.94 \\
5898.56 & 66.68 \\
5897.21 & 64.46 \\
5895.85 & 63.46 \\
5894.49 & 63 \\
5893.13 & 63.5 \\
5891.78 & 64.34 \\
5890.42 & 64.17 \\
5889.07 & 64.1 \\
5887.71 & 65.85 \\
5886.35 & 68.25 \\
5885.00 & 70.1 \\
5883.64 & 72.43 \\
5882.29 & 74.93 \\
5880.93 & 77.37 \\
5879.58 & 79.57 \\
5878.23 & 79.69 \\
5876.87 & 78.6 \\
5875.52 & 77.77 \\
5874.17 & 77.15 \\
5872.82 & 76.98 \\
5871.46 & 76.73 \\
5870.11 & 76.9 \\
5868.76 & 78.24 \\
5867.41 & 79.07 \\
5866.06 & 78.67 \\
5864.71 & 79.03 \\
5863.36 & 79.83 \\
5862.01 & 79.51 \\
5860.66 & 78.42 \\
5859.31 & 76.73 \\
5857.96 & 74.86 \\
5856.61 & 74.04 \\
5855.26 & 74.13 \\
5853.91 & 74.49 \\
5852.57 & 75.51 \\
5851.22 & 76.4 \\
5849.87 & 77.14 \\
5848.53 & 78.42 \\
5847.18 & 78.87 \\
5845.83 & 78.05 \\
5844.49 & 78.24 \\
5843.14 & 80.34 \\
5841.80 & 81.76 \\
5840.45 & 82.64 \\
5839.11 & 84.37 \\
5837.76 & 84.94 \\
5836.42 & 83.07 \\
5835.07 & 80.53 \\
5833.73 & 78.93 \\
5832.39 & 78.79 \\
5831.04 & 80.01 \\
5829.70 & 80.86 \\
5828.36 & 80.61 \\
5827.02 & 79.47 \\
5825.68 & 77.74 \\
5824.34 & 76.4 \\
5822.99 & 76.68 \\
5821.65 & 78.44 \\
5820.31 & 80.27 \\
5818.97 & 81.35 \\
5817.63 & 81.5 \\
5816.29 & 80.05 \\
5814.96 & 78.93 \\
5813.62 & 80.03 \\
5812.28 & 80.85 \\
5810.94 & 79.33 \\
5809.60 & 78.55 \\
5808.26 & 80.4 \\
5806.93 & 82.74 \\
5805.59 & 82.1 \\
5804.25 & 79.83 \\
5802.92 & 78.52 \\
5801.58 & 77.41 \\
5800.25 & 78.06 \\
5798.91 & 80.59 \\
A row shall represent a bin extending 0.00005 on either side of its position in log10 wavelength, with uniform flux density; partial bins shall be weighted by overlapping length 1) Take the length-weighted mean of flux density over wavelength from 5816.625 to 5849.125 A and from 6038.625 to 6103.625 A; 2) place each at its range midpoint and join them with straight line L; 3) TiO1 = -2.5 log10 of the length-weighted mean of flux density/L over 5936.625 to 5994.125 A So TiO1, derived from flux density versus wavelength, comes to 0.03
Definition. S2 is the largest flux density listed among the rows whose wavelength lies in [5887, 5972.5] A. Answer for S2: 82.18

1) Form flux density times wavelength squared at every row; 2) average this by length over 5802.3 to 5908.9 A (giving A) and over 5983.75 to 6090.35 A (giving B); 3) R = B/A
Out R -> 1.1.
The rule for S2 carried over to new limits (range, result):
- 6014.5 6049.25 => 81.36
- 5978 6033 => 79.51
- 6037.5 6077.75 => 82.46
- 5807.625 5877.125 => 84.94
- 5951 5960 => 78.92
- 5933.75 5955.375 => 79.43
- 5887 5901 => 69.94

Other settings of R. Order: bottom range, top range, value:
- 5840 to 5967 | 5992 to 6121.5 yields 1.10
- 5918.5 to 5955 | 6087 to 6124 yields 1.08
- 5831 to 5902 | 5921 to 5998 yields 1.06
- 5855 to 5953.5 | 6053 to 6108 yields 1.12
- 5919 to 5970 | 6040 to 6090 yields 1.07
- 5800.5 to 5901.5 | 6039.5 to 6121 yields 1.12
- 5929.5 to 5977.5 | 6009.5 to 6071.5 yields 1.05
